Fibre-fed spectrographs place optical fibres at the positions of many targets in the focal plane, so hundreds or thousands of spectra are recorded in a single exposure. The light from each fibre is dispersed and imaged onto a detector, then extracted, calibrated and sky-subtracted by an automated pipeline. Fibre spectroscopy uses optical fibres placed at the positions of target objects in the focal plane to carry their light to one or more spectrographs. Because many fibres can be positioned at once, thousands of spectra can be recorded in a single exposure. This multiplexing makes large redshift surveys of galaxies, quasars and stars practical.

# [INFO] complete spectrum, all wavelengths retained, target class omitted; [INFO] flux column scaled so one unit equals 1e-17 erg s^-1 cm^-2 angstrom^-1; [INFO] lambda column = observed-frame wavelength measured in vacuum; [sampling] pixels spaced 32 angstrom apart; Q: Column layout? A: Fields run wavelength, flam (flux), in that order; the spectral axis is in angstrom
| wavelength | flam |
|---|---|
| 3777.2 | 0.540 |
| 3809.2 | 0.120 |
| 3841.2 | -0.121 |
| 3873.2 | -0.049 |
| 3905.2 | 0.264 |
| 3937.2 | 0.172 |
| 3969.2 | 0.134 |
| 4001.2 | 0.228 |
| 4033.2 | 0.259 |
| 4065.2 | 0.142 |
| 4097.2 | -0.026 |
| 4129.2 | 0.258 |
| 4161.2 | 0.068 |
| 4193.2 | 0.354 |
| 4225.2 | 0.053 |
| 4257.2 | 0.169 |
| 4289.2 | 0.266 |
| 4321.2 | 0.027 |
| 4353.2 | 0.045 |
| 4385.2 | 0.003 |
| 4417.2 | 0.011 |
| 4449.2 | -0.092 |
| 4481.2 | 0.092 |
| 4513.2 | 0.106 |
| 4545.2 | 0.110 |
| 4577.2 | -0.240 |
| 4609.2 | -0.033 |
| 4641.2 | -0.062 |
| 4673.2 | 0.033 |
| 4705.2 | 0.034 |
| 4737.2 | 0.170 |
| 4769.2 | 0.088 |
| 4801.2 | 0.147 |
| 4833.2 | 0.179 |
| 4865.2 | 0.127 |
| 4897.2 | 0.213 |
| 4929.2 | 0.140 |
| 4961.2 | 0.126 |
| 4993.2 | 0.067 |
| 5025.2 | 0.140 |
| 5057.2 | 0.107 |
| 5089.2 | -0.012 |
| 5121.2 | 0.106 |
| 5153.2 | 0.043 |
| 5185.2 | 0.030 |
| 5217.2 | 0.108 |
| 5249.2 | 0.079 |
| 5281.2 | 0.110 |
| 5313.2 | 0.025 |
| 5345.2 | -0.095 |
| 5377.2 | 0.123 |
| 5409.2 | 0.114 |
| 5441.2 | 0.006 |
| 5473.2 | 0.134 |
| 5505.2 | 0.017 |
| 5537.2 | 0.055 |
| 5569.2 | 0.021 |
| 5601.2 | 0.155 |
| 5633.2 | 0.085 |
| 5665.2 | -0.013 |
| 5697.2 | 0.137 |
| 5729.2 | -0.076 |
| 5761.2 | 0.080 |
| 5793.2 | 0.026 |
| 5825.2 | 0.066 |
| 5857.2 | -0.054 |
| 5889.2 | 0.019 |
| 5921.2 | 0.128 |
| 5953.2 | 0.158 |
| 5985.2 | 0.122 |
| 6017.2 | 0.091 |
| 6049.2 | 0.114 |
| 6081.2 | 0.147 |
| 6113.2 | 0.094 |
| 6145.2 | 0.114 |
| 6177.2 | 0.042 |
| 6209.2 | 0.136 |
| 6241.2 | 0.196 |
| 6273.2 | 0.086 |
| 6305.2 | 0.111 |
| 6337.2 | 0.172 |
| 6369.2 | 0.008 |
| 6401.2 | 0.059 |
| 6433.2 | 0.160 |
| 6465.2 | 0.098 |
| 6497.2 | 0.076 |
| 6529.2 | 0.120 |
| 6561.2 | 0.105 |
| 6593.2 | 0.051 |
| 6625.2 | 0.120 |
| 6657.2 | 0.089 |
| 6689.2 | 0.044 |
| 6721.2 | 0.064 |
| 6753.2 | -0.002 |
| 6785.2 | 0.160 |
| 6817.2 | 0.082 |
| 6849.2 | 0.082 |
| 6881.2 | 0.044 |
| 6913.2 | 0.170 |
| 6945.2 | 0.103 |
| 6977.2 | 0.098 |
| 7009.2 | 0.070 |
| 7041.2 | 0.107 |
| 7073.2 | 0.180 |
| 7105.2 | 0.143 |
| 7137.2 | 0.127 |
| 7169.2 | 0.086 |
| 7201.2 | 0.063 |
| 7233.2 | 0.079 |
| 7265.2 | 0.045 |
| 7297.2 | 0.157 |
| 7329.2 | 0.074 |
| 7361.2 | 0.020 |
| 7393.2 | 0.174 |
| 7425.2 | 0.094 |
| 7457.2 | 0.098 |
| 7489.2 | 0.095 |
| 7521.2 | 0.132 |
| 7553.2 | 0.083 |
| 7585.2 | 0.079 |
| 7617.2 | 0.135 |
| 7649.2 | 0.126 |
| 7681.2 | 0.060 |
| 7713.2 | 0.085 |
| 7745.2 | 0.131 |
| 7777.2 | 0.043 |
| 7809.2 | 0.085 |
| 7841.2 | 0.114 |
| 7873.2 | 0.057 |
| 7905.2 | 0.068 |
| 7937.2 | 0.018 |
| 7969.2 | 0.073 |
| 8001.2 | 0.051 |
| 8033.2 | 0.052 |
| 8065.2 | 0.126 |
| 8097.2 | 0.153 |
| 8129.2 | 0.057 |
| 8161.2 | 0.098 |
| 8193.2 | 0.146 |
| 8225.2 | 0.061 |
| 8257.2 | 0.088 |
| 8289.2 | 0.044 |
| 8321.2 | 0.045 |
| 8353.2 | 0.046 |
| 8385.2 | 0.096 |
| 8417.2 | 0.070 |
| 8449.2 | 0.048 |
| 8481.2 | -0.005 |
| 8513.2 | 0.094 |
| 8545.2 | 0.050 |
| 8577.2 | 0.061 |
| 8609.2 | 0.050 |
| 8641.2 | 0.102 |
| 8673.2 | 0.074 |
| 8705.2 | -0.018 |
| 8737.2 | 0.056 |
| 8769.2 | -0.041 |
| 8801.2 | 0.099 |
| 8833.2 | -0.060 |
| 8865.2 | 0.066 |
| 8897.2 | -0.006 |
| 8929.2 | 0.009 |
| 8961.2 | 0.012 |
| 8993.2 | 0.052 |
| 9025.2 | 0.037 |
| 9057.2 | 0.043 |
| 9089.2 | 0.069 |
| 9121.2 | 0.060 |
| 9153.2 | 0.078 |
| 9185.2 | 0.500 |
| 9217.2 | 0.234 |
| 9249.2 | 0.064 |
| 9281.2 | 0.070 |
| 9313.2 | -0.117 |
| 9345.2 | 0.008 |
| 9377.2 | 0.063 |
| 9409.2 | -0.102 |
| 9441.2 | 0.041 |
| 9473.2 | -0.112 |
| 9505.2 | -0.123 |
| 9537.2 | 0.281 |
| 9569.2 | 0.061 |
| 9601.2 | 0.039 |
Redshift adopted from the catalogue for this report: 1.47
